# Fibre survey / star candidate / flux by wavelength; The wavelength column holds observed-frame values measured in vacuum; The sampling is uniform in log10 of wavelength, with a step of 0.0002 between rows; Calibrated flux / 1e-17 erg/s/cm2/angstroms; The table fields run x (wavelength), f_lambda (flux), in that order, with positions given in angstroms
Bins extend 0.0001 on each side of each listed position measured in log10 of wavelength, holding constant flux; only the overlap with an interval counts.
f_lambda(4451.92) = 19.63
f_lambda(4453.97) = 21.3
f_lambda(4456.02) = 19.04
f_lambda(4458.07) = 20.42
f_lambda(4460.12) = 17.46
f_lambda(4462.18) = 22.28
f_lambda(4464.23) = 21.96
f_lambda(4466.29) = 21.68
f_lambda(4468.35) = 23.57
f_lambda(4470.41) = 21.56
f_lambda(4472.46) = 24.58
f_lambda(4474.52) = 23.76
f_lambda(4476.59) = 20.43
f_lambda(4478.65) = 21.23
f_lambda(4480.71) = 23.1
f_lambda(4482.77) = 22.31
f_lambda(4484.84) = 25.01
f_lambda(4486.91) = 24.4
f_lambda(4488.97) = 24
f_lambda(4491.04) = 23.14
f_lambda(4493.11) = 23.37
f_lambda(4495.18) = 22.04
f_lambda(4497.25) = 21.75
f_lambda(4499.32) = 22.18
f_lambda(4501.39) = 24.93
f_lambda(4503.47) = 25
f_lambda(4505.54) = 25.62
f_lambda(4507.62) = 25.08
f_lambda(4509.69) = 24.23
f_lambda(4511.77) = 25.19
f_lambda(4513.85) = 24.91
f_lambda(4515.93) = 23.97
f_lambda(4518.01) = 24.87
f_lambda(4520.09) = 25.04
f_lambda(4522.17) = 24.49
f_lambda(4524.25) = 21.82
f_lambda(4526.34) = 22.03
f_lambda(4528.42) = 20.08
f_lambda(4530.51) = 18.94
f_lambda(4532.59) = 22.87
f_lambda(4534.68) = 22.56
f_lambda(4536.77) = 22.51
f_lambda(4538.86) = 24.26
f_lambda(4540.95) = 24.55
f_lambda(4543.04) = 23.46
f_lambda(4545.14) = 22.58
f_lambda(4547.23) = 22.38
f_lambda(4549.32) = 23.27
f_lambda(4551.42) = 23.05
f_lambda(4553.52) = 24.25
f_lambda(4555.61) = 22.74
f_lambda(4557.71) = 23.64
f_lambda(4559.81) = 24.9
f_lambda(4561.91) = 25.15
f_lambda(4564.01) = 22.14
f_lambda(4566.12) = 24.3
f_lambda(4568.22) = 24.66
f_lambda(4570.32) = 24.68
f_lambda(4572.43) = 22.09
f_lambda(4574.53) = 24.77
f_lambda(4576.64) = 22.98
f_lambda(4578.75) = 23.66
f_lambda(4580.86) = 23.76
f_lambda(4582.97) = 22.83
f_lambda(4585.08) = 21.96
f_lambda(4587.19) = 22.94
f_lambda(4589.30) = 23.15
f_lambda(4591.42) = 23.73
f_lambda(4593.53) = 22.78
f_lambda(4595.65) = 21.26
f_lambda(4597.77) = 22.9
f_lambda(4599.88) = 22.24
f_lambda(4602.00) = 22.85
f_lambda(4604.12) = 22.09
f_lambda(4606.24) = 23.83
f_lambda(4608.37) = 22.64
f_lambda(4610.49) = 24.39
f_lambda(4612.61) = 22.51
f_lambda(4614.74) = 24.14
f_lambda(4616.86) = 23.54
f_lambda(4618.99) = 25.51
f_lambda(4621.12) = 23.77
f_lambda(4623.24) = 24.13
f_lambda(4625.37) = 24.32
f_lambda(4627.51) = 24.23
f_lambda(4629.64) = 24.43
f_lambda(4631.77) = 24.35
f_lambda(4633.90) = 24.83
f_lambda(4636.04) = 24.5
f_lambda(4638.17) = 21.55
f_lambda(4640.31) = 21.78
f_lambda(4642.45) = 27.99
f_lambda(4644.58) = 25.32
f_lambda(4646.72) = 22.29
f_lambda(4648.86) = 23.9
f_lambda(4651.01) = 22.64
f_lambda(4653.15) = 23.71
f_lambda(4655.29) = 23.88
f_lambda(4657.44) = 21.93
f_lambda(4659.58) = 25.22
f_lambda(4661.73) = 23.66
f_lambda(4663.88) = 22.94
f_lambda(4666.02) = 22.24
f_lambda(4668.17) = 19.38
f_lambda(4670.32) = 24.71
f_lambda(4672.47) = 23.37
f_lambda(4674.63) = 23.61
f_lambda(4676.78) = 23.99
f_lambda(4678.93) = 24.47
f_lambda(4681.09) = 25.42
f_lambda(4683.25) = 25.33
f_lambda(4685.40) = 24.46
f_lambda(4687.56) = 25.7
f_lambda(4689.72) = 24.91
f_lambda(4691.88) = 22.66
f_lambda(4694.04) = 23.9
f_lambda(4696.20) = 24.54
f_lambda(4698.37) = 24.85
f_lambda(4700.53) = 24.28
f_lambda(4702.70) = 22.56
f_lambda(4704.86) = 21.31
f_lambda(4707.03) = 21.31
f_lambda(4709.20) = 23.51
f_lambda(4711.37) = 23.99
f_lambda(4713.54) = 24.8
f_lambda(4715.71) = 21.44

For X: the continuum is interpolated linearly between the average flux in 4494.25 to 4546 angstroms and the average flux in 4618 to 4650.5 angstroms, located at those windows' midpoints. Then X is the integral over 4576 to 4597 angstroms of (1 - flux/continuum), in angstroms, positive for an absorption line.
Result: 0.8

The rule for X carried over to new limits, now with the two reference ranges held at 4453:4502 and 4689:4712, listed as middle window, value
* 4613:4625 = -0.6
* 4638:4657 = -0.5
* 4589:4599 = 0.1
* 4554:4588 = -1.2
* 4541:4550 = -0.2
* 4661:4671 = 0.3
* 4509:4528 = -1.2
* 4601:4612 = -0.1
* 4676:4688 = -0.8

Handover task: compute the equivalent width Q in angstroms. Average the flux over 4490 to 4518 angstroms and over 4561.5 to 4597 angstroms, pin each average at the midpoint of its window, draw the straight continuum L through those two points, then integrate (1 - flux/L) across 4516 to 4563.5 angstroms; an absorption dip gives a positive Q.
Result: 1.0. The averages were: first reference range 24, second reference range 23.3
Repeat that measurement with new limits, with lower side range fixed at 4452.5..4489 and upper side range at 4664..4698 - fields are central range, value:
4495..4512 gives -1.3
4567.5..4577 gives -0.4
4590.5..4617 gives 0.3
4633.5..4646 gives -0.4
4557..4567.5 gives -0.6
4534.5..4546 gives -0.4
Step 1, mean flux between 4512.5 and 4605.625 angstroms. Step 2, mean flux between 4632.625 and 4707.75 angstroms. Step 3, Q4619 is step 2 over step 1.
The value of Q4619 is 1.0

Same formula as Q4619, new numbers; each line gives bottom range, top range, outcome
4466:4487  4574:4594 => 1.02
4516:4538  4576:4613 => 1.01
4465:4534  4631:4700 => 1.03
